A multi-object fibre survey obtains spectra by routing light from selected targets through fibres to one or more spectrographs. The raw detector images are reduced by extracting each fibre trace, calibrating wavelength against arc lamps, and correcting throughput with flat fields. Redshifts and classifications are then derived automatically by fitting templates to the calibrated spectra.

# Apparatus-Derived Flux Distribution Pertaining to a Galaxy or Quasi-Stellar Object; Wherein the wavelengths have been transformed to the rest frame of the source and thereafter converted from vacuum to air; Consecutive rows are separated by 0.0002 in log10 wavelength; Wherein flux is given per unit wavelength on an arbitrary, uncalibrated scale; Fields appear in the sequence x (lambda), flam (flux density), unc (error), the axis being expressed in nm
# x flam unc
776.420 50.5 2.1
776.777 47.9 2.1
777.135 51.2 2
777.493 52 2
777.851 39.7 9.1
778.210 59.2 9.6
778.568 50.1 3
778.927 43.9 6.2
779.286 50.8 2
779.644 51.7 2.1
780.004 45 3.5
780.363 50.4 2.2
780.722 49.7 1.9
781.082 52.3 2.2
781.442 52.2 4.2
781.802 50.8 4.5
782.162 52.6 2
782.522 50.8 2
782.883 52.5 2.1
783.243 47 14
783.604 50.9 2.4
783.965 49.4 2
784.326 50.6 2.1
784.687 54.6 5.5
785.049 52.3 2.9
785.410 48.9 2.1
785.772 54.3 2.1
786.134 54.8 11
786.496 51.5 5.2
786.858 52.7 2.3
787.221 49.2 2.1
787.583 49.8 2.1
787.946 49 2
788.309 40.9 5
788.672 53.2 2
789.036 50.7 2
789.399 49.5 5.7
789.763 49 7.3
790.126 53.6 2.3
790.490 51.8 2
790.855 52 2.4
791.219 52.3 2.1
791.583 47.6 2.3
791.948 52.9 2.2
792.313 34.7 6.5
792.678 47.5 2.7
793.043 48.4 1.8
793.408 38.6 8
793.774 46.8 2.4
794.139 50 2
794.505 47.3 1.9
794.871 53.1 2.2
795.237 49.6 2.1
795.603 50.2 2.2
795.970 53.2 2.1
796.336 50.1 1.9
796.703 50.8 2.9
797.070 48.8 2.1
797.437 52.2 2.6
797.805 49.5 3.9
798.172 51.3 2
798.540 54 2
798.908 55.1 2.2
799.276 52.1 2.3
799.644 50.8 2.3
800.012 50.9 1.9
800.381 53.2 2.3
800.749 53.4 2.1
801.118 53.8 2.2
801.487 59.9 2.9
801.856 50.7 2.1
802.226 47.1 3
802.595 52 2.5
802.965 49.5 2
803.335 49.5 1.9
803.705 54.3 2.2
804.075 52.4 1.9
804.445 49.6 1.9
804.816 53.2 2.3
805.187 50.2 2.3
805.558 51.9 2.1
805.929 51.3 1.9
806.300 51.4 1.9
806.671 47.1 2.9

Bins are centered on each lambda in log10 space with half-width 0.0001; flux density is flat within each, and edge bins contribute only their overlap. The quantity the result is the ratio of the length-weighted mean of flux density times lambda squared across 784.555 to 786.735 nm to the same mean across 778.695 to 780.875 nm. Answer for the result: 1.10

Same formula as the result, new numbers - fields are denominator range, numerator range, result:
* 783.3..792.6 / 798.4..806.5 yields 1.08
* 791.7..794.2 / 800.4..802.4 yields 1.19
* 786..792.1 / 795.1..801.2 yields 1.05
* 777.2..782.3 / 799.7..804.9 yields 1.10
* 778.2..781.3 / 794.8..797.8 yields 1.06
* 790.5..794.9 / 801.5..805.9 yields 1.11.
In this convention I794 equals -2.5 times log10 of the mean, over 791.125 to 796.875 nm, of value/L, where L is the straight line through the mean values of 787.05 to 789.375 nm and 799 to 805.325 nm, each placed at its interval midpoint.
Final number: 0.04 mag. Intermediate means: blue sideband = 48.8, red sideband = 52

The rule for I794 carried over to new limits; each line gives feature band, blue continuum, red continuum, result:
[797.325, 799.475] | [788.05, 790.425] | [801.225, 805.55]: -0.029 mag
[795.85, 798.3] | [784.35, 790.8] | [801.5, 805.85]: 0.008 mag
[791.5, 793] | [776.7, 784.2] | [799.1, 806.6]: 0.116 mag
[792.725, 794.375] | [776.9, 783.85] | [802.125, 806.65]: 0.100 mag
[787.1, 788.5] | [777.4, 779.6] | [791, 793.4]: 0.008 mag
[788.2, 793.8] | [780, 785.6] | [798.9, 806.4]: 0.067 mag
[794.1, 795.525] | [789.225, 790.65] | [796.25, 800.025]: 0.027 mag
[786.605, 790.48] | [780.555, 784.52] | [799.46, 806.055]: 0.027 mag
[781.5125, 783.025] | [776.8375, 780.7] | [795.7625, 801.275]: -0.040 mag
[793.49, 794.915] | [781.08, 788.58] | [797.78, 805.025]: 0.074 mag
